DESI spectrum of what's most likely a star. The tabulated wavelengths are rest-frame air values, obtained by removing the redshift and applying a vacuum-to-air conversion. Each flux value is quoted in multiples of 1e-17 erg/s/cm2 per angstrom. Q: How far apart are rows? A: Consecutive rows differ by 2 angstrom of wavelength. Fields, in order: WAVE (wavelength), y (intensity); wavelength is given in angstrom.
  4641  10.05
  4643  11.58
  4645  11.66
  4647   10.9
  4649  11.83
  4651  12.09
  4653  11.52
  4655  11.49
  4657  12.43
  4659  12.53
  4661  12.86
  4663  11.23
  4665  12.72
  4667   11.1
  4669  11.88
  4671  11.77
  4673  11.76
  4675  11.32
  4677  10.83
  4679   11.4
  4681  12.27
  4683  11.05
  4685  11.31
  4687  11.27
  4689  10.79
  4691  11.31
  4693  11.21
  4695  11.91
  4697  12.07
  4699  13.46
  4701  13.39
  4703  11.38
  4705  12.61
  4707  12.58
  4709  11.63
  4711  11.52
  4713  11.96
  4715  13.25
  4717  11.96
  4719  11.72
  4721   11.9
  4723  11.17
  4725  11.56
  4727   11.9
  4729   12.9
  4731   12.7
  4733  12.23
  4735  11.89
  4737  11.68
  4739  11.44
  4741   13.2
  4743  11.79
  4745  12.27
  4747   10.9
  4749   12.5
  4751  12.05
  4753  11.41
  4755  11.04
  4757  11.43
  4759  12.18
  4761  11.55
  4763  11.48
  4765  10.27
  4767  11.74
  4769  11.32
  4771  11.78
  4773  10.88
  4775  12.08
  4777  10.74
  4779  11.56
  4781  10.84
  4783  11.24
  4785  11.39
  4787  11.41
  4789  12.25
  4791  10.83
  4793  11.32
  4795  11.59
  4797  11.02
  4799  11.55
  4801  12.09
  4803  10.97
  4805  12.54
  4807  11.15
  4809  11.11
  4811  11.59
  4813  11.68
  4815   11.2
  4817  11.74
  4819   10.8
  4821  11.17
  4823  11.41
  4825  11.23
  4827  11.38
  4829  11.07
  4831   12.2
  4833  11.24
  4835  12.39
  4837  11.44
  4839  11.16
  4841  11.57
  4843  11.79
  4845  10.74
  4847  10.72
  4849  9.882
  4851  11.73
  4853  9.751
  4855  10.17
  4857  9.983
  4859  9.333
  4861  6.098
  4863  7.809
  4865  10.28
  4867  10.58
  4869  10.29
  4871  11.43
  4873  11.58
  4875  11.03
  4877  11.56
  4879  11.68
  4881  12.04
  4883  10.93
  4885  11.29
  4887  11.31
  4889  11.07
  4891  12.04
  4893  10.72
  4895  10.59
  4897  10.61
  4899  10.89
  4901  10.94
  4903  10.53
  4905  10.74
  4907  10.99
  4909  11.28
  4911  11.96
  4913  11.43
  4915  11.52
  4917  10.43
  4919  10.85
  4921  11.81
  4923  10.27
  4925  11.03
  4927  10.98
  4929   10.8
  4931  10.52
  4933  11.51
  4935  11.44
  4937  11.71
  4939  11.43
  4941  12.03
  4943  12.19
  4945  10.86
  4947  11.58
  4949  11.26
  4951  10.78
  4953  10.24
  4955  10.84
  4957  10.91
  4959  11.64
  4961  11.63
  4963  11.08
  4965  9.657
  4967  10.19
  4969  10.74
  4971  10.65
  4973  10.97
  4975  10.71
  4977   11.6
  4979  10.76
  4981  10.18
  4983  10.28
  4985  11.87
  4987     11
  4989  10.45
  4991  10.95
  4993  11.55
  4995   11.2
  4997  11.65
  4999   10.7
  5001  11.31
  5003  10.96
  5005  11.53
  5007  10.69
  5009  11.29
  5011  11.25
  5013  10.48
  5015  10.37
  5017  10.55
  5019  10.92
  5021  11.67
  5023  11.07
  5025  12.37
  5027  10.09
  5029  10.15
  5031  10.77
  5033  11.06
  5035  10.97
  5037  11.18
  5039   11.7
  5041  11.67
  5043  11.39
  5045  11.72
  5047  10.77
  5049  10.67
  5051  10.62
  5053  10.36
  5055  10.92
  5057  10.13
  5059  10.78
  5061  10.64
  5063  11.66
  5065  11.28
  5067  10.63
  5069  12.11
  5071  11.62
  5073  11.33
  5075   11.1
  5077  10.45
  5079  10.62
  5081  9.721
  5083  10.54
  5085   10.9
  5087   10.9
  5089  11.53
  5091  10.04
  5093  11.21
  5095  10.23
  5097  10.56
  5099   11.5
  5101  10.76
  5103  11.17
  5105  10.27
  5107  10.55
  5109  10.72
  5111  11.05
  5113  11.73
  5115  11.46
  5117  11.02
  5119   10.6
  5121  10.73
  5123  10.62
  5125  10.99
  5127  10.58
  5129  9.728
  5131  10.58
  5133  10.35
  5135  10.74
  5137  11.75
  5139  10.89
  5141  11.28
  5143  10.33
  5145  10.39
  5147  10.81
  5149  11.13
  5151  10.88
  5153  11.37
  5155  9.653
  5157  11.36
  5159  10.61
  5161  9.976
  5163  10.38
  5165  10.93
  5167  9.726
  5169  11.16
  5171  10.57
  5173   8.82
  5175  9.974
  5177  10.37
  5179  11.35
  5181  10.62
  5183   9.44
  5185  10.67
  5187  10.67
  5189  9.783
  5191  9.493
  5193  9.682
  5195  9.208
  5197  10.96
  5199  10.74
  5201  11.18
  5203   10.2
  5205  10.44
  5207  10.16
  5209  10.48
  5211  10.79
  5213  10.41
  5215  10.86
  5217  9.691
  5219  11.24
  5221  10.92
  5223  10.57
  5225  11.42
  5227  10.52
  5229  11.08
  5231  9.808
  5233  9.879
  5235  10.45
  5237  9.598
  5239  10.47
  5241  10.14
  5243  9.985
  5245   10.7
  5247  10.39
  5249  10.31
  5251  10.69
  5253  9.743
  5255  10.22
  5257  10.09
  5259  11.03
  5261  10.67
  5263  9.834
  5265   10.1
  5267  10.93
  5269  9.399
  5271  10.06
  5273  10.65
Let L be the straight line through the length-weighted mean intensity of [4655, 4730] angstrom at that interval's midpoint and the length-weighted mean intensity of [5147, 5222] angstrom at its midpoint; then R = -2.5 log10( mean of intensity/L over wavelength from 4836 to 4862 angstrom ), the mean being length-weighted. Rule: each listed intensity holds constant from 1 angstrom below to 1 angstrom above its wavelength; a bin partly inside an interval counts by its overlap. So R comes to 0.11 mag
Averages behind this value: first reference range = 11.9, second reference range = 10.4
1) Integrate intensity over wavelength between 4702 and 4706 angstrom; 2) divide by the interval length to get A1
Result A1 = 12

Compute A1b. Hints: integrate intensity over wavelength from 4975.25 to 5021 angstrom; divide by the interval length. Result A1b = 11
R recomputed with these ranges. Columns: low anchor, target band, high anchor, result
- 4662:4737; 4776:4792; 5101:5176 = 0.03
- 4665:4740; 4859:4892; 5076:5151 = 0.07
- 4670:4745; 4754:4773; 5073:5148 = 0.03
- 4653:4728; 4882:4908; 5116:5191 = 0.03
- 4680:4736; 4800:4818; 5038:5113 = 0.01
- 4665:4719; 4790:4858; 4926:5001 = 0.02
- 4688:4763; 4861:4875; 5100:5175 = 0.14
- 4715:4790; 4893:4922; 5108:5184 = 0.03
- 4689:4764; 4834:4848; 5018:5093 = 0.02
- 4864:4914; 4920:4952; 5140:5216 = -0.03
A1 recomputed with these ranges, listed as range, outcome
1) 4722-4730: 11.9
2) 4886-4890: 11.2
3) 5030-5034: 10.9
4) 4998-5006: 11.1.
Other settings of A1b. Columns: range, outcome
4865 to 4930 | 11.1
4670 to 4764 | 11.8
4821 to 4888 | 10.8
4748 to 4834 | 11.4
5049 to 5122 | 10.9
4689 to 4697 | 11.5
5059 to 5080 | 11.1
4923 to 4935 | 10.9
